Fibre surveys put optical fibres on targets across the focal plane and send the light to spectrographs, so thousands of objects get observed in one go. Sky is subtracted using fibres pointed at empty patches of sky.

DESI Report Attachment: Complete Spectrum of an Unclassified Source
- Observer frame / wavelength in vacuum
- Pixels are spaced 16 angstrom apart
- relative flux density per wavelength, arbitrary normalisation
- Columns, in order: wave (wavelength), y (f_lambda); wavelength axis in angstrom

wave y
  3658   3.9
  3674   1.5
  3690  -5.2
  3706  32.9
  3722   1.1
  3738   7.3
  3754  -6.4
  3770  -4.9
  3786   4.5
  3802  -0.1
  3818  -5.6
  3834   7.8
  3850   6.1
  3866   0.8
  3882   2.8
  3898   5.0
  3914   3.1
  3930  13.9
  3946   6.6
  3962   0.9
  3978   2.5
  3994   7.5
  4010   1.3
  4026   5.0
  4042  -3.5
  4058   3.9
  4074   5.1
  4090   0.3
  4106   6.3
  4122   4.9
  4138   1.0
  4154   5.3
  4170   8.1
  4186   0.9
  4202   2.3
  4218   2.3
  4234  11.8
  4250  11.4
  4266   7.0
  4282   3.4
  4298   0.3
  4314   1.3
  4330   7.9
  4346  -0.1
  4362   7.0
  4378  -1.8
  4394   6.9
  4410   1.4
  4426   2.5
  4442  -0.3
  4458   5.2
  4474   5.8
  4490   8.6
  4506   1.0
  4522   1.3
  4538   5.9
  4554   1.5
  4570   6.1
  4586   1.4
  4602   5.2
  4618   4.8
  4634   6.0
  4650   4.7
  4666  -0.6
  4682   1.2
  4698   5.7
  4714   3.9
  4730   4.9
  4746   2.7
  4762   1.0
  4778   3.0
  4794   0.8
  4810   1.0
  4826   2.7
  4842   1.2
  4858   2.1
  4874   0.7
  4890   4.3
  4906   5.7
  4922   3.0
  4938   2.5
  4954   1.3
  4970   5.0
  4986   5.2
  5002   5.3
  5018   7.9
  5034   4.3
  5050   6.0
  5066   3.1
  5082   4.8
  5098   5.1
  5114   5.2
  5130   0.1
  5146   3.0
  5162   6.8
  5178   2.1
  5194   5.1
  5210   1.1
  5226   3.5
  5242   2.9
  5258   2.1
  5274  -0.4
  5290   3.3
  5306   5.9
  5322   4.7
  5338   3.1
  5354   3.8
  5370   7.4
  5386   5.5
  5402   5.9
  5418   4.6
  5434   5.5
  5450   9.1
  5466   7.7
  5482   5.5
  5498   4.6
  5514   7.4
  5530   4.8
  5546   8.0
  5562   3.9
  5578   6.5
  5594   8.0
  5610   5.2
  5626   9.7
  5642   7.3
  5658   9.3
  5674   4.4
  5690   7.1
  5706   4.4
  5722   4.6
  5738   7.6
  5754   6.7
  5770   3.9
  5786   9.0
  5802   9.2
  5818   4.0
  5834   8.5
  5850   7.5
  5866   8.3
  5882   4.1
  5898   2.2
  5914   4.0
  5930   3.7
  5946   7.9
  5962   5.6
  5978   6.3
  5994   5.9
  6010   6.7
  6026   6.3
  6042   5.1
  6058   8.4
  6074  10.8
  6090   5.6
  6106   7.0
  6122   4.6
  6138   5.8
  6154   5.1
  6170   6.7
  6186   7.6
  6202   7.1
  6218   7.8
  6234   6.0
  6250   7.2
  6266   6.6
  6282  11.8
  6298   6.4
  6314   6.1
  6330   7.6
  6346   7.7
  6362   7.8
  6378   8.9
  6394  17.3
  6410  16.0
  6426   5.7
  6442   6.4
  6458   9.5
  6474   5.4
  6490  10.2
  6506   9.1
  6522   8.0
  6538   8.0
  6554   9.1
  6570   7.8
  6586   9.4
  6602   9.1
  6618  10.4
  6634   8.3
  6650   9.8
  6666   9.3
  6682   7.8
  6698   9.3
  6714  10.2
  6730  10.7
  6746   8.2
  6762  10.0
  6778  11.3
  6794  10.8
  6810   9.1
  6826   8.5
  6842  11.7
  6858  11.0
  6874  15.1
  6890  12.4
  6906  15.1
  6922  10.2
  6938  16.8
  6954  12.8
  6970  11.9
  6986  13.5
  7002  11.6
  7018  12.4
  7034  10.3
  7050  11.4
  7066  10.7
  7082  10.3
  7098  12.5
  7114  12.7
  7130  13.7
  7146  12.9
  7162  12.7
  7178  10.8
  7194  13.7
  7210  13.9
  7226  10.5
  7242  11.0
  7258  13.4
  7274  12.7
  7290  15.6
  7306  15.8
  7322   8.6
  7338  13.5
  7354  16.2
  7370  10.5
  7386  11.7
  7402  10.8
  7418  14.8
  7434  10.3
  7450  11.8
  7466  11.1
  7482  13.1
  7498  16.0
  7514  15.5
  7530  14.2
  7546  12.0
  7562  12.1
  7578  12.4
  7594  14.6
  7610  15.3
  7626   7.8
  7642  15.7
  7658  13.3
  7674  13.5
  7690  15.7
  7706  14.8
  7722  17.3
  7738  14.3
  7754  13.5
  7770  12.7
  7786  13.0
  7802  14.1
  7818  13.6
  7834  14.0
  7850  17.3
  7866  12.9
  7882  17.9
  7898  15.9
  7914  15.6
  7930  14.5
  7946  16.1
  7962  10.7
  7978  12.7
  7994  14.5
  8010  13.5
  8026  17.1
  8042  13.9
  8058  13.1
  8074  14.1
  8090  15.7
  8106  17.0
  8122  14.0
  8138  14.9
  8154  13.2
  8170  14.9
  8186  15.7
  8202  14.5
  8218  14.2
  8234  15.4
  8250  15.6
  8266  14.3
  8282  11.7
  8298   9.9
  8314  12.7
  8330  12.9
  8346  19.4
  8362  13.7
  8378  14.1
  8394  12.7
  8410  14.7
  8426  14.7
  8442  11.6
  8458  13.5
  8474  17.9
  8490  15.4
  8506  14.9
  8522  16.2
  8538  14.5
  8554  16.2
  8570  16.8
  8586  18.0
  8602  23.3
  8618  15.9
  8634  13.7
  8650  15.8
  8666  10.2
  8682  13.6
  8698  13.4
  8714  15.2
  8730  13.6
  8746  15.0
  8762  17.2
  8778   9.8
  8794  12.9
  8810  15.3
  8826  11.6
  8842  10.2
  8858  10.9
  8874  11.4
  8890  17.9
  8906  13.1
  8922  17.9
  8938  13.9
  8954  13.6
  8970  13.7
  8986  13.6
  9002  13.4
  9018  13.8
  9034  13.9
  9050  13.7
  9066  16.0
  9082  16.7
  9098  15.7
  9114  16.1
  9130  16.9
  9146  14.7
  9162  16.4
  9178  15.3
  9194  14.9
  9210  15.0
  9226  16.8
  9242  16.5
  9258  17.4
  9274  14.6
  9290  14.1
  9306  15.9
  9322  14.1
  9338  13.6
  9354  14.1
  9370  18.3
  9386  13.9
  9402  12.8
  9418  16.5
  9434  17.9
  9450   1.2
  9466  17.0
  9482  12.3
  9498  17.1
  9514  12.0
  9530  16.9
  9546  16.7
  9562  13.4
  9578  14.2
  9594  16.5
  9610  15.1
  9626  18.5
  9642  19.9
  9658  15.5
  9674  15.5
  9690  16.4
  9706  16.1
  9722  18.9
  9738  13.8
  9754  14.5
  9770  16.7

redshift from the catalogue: 0.72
